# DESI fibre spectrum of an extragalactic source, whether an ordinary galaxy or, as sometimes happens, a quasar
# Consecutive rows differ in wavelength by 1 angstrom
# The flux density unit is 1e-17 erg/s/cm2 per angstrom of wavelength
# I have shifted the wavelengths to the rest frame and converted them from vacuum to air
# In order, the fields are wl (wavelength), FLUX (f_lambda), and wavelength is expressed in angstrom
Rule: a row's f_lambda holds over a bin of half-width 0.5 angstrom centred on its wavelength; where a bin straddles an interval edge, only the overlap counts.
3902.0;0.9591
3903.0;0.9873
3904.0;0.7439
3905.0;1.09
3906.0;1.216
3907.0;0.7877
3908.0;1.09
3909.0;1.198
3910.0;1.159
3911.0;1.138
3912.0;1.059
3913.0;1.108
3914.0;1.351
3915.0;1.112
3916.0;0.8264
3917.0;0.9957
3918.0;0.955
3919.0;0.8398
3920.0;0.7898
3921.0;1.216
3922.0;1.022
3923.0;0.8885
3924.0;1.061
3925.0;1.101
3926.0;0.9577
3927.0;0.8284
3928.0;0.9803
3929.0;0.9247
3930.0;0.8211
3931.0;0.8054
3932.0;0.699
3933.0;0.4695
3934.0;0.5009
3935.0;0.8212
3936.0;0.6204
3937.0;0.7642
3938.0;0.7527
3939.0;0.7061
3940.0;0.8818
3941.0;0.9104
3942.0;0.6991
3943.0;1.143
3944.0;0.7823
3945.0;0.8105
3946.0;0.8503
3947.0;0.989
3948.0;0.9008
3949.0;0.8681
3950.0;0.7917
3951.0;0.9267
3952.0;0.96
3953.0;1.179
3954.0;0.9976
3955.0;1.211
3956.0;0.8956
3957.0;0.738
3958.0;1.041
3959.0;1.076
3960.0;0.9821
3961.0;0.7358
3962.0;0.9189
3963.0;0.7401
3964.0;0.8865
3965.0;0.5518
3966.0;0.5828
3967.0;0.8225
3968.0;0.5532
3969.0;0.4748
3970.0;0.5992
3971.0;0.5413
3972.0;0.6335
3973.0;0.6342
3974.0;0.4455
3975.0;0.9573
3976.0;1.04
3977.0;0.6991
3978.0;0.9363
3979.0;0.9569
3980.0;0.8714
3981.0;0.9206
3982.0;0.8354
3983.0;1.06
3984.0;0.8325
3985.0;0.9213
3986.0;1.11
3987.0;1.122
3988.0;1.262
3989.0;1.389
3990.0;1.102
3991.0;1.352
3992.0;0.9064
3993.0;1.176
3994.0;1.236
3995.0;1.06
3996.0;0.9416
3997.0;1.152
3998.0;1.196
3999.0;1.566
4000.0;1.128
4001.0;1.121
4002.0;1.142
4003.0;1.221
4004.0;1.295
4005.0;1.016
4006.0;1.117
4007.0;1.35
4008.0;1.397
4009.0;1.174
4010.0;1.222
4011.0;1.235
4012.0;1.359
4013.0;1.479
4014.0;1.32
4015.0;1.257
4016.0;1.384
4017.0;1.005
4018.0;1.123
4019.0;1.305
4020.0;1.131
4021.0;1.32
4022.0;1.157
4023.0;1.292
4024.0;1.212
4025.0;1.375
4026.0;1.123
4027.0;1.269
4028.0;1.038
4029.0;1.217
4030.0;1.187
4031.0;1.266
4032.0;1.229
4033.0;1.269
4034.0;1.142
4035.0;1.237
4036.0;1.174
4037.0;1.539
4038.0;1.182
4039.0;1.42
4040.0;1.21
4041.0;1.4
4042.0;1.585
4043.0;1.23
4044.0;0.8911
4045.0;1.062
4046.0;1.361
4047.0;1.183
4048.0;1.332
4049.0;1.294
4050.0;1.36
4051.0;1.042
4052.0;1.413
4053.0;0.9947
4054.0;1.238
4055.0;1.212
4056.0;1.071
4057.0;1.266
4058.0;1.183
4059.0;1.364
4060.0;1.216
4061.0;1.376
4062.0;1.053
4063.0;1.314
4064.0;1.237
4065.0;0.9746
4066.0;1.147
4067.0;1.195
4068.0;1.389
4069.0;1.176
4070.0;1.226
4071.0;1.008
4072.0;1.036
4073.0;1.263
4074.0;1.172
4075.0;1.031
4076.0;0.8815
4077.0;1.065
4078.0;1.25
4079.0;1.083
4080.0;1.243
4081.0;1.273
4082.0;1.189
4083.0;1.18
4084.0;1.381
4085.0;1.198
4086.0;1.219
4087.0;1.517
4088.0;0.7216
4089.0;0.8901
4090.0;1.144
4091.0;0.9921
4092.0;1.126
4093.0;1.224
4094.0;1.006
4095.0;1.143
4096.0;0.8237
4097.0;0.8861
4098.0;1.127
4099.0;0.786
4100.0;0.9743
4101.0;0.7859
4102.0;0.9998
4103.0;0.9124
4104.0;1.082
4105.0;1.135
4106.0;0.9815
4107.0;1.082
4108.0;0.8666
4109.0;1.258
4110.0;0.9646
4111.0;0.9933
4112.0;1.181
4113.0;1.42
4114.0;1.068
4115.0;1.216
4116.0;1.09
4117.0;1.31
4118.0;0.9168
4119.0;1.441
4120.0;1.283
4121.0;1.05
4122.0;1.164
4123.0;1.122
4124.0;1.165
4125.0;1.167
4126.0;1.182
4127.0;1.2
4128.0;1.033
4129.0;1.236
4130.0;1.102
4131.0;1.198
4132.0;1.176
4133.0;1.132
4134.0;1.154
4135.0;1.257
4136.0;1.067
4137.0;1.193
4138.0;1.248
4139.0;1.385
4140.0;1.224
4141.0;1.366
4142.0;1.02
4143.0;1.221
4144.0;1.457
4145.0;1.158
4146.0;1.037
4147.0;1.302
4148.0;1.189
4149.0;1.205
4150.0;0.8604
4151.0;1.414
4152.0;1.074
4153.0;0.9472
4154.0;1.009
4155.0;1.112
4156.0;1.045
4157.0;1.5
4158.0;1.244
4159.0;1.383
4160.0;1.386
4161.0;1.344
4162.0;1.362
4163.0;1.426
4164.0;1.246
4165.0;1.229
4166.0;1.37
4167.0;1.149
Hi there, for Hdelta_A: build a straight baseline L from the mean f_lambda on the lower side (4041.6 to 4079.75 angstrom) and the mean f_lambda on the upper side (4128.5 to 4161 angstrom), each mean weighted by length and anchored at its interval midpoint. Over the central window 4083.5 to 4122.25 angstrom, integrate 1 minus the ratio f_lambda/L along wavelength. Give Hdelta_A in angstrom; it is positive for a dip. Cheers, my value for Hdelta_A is 3.5 angstrom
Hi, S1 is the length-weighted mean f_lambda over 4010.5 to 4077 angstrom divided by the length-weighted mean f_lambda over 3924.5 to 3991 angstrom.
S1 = 1.42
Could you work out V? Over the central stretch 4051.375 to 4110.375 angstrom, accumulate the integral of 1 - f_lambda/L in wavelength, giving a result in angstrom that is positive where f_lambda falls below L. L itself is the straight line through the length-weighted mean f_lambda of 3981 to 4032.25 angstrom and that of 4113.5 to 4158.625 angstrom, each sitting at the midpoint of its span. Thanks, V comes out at 3.2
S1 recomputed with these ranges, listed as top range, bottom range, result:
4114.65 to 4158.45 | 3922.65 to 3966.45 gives 1.37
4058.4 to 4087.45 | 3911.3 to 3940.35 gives 1.34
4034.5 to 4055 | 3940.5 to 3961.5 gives 1.35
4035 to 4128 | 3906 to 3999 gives 1.25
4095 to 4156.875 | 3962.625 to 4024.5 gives 1.07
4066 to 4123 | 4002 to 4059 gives 0.89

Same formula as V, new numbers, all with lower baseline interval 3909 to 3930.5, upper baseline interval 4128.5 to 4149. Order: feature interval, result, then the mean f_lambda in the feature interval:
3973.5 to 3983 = 1.79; 0.862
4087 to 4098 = 1.32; 1.03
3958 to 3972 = 4.19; 0.736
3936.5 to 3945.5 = 1.77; 0.828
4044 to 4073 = -1.68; 1.2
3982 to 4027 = -4.40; 1.19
